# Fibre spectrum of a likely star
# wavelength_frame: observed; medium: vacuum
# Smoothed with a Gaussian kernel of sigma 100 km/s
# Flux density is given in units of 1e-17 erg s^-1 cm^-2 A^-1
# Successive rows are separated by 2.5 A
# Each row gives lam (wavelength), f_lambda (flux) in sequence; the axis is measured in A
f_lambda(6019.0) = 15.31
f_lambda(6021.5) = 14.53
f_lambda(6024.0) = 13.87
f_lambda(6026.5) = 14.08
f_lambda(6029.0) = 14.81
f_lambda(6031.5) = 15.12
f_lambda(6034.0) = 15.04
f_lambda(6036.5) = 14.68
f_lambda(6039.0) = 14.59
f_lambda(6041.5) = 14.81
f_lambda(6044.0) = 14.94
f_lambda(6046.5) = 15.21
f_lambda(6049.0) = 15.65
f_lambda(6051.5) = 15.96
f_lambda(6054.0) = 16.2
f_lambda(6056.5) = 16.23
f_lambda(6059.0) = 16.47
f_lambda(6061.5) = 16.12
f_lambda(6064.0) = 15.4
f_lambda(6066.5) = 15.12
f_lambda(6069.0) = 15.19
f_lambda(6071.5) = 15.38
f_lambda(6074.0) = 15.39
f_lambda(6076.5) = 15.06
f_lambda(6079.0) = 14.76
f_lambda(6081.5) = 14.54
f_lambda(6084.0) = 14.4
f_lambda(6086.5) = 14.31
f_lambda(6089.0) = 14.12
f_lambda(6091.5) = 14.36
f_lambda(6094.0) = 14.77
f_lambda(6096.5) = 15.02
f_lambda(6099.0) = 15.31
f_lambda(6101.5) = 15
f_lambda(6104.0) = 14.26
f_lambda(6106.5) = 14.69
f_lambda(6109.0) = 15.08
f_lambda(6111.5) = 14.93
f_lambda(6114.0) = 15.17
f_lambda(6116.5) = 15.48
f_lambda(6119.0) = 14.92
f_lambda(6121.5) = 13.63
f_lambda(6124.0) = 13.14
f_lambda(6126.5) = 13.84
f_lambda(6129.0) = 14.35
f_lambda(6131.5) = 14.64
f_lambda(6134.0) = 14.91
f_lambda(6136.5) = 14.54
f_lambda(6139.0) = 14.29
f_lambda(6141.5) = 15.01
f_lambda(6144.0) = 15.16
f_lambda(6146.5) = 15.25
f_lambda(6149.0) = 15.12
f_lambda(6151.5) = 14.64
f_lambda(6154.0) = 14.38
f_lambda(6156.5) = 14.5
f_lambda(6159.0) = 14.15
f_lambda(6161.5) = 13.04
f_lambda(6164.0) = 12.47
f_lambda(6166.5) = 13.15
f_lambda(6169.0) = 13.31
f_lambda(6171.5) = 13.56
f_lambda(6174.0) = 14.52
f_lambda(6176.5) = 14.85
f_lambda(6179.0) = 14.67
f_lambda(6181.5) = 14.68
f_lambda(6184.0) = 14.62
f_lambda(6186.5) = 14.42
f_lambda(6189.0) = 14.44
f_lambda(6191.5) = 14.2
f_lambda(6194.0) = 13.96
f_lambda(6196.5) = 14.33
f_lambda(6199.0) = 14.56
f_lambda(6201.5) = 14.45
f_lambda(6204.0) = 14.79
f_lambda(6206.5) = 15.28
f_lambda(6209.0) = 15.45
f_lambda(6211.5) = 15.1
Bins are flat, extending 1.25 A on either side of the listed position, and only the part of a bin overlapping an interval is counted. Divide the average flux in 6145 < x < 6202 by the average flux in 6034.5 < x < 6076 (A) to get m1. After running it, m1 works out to 0.92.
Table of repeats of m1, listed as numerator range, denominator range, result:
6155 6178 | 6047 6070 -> 0.87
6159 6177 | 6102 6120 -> 0.91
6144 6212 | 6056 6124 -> 0.96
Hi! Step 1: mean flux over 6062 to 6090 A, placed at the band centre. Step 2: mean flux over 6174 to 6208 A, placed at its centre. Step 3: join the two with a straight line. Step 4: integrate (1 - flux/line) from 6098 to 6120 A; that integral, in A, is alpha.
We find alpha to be -0.2 A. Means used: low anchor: 14.9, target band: 15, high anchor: 14.6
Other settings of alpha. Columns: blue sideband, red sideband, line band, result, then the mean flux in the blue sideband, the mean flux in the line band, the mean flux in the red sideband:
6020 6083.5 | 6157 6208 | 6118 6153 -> 0.0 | 15.2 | 14.5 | 14.2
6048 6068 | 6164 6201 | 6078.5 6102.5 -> 1.2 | 15.9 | 14.7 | 14.2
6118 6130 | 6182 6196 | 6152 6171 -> 0.8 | 13.9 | 13.6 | 14.3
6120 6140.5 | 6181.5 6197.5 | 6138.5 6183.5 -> 0.0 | 14.2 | 14.3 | 14.4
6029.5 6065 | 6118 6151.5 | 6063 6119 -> 0.3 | 15.4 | 14.9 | 14.5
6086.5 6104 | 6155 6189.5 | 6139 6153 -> -0.7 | 14.7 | 15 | 14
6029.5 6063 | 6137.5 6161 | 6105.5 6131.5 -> 0.7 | 15.4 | 14.5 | 14.7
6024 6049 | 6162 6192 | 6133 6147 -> -0.6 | 14.8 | 14.8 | 14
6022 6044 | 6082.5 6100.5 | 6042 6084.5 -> -2.3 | 14.6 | 15.4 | 14.6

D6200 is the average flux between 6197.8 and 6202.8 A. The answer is 14.5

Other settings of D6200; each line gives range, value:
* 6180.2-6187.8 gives 14.6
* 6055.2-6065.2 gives 16.1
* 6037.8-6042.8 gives 14.7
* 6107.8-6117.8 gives 15.2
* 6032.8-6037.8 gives 14.9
